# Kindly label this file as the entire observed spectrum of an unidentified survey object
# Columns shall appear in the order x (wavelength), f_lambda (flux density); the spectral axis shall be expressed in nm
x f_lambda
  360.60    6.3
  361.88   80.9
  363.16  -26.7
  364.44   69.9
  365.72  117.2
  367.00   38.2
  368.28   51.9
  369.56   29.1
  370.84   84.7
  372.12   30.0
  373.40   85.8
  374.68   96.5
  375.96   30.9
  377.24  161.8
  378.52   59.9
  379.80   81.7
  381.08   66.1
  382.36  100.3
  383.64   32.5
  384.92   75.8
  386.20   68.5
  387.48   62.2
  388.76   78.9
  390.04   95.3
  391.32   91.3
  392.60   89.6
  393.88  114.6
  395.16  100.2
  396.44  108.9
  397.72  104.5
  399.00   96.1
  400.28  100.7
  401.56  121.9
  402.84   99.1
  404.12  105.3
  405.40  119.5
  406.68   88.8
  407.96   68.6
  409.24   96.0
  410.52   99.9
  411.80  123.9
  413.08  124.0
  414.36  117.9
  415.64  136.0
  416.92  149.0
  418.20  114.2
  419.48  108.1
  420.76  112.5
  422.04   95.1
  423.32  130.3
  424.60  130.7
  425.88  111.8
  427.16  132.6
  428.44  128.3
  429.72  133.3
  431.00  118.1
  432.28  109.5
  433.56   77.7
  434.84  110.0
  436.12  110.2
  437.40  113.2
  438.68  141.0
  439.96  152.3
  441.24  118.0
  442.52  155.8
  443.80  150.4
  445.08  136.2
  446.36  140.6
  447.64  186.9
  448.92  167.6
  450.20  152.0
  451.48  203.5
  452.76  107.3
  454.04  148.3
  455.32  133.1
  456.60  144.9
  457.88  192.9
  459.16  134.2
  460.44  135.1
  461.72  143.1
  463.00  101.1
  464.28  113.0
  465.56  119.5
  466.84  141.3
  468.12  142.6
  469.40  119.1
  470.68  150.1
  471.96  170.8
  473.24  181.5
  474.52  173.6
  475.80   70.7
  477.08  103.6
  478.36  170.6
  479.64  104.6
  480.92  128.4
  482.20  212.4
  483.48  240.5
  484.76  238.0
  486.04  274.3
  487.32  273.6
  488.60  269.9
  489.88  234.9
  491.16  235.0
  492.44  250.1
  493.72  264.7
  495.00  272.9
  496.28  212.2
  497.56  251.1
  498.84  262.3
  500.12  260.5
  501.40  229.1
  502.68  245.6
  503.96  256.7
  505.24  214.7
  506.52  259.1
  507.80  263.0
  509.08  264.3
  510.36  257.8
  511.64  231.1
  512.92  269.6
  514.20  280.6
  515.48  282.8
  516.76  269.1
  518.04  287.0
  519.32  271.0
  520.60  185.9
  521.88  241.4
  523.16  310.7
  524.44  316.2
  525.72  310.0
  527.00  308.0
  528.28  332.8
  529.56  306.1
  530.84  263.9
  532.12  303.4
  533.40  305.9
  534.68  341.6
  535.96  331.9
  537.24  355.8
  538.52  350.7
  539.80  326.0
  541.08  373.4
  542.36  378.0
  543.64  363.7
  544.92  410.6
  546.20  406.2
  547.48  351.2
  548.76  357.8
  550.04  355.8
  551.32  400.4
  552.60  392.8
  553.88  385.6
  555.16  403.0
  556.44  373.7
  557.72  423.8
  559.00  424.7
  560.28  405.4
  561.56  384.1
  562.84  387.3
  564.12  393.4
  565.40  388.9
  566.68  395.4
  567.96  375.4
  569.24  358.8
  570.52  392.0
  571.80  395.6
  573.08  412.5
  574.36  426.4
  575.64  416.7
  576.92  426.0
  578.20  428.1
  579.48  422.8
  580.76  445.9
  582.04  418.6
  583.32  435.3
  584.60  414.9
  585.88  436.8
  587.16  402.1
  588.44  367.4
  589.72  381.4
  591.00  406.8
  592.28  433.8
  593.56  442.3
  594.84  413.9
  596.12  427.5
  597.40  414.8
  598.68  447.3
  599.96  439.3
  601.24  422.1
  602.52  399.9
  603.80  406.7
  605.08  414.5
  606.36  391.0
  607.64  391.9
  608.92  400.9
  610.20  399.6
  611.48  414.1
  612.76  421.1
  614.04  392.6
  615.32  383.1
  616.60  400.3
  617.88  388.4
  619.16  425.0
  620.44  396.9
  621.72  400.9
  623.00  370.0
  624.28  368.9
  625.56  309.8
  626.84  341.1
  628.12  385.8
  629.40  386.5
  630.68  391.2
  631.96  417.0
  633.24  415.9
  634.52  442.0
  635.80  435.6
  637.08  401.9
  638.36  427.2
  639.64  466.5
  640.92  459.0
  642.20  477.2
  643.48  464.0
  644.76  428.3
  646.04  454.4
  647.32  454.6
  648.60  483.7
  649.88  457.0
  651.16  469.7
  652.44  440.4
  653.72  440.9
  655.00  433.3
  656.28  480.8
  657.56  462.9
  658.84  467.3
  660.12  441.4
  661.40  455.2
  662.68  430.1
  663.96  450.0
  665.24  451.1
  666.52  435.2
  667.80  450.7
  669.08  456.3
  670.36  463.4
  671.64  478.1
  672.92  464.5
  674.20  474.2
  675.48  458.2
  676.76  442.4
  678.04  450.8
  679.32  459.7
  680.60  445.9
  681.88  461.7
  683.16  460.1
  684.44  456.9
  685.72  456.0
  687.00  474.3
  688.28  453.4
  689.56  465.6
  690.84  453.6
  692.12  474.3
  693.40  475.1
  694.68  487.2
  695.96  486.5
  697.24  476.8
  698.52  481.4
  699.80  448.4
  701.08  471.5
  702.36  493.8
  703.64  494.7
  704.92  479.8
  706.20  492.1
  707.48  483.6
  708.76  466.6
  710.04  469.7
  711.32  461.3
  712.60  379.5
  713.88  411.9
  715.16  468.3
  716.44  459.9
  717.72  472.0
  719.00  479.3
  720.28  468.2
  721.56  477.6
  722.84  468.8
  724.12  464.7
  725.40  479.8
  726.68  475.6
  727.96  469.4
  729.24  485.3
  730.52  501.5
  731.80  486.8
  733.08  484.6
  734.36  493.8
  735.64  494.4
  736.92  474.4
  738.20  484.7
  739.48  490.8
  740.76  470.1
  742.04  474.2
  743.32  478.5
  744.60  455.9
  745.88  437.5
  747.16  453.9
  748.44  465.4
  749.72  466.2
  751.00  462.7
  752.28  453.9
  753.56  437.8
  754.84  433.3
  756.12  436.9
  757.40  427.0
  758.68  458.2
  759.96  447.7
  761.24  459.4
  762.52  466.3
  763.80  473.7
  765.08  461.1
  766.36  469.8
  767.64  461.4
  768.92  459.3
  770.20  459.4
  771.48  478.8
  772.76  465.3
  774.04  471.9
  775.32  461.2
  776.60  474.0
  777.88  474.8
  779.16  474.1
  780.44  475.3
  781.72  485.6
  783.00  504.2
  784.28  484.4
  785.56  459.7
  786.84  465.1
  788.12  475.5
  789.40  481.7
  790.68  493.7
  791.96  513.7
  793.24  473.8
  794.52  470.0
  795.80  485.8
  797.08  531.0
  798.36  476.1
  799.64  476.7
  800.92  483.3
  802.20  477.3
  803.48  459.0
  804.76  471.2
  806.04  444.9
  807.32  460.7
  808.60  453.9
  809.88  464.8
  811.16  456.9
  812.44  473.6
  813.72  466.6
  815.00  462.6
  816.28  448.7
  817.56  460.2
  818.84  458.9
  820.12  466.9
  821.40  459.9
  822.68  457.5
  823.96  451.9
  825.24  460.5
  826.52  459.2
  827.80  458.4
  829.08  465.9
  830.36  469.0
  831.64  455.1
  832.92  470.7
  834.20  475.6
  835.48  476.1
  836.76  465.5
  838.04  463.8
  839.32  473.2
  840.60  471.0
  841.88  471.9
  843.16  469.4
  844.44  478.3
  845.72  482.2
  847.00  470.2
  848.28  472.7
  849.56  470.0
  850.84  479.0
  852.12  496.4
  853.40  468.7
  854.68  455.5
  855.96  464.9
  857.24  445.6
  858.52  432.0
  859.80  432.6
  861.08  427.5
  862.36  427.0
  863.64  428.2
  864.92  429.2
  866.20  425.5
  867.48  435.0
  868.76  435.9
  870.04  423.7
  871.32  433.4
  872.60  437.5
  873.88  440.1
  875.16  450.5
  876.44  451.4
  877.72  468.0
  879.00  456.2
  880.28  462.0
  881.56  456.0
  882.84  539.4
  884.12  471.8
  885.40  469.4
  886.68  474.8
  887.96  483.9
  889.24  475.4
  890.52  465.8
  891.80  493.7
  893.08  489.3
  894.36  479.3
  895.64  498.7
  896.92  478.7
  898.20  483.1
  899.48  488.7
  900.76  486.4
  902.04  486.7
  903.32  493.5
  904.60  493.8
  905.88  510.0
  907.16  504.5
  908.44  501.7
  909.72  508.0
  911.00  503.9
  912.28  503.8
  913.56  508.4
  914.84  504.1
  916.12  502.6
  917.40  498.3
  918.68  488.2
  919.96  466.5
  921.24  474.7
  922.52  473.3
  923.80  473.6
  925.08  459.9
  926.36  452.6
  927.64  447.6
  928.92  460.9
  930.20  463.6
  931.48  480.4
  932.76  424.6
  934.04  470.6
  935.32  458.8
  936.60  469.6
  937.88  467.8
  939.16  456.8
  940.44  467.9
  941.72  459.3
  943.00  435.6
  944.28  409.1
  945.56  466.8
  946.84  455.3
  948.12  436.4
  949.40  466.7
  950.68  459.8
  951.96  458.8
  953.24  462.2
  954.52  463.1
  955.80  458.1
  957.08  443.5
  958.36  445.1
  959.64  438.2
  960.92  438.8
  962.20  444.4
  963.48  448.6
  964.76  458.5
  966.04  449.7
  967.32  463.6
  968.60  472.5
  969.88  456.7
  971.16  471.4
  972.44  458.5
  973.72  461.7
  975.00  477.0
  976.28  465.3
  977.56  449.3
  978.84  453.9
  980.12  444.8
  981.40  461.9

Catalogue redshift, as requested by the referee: 0.21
